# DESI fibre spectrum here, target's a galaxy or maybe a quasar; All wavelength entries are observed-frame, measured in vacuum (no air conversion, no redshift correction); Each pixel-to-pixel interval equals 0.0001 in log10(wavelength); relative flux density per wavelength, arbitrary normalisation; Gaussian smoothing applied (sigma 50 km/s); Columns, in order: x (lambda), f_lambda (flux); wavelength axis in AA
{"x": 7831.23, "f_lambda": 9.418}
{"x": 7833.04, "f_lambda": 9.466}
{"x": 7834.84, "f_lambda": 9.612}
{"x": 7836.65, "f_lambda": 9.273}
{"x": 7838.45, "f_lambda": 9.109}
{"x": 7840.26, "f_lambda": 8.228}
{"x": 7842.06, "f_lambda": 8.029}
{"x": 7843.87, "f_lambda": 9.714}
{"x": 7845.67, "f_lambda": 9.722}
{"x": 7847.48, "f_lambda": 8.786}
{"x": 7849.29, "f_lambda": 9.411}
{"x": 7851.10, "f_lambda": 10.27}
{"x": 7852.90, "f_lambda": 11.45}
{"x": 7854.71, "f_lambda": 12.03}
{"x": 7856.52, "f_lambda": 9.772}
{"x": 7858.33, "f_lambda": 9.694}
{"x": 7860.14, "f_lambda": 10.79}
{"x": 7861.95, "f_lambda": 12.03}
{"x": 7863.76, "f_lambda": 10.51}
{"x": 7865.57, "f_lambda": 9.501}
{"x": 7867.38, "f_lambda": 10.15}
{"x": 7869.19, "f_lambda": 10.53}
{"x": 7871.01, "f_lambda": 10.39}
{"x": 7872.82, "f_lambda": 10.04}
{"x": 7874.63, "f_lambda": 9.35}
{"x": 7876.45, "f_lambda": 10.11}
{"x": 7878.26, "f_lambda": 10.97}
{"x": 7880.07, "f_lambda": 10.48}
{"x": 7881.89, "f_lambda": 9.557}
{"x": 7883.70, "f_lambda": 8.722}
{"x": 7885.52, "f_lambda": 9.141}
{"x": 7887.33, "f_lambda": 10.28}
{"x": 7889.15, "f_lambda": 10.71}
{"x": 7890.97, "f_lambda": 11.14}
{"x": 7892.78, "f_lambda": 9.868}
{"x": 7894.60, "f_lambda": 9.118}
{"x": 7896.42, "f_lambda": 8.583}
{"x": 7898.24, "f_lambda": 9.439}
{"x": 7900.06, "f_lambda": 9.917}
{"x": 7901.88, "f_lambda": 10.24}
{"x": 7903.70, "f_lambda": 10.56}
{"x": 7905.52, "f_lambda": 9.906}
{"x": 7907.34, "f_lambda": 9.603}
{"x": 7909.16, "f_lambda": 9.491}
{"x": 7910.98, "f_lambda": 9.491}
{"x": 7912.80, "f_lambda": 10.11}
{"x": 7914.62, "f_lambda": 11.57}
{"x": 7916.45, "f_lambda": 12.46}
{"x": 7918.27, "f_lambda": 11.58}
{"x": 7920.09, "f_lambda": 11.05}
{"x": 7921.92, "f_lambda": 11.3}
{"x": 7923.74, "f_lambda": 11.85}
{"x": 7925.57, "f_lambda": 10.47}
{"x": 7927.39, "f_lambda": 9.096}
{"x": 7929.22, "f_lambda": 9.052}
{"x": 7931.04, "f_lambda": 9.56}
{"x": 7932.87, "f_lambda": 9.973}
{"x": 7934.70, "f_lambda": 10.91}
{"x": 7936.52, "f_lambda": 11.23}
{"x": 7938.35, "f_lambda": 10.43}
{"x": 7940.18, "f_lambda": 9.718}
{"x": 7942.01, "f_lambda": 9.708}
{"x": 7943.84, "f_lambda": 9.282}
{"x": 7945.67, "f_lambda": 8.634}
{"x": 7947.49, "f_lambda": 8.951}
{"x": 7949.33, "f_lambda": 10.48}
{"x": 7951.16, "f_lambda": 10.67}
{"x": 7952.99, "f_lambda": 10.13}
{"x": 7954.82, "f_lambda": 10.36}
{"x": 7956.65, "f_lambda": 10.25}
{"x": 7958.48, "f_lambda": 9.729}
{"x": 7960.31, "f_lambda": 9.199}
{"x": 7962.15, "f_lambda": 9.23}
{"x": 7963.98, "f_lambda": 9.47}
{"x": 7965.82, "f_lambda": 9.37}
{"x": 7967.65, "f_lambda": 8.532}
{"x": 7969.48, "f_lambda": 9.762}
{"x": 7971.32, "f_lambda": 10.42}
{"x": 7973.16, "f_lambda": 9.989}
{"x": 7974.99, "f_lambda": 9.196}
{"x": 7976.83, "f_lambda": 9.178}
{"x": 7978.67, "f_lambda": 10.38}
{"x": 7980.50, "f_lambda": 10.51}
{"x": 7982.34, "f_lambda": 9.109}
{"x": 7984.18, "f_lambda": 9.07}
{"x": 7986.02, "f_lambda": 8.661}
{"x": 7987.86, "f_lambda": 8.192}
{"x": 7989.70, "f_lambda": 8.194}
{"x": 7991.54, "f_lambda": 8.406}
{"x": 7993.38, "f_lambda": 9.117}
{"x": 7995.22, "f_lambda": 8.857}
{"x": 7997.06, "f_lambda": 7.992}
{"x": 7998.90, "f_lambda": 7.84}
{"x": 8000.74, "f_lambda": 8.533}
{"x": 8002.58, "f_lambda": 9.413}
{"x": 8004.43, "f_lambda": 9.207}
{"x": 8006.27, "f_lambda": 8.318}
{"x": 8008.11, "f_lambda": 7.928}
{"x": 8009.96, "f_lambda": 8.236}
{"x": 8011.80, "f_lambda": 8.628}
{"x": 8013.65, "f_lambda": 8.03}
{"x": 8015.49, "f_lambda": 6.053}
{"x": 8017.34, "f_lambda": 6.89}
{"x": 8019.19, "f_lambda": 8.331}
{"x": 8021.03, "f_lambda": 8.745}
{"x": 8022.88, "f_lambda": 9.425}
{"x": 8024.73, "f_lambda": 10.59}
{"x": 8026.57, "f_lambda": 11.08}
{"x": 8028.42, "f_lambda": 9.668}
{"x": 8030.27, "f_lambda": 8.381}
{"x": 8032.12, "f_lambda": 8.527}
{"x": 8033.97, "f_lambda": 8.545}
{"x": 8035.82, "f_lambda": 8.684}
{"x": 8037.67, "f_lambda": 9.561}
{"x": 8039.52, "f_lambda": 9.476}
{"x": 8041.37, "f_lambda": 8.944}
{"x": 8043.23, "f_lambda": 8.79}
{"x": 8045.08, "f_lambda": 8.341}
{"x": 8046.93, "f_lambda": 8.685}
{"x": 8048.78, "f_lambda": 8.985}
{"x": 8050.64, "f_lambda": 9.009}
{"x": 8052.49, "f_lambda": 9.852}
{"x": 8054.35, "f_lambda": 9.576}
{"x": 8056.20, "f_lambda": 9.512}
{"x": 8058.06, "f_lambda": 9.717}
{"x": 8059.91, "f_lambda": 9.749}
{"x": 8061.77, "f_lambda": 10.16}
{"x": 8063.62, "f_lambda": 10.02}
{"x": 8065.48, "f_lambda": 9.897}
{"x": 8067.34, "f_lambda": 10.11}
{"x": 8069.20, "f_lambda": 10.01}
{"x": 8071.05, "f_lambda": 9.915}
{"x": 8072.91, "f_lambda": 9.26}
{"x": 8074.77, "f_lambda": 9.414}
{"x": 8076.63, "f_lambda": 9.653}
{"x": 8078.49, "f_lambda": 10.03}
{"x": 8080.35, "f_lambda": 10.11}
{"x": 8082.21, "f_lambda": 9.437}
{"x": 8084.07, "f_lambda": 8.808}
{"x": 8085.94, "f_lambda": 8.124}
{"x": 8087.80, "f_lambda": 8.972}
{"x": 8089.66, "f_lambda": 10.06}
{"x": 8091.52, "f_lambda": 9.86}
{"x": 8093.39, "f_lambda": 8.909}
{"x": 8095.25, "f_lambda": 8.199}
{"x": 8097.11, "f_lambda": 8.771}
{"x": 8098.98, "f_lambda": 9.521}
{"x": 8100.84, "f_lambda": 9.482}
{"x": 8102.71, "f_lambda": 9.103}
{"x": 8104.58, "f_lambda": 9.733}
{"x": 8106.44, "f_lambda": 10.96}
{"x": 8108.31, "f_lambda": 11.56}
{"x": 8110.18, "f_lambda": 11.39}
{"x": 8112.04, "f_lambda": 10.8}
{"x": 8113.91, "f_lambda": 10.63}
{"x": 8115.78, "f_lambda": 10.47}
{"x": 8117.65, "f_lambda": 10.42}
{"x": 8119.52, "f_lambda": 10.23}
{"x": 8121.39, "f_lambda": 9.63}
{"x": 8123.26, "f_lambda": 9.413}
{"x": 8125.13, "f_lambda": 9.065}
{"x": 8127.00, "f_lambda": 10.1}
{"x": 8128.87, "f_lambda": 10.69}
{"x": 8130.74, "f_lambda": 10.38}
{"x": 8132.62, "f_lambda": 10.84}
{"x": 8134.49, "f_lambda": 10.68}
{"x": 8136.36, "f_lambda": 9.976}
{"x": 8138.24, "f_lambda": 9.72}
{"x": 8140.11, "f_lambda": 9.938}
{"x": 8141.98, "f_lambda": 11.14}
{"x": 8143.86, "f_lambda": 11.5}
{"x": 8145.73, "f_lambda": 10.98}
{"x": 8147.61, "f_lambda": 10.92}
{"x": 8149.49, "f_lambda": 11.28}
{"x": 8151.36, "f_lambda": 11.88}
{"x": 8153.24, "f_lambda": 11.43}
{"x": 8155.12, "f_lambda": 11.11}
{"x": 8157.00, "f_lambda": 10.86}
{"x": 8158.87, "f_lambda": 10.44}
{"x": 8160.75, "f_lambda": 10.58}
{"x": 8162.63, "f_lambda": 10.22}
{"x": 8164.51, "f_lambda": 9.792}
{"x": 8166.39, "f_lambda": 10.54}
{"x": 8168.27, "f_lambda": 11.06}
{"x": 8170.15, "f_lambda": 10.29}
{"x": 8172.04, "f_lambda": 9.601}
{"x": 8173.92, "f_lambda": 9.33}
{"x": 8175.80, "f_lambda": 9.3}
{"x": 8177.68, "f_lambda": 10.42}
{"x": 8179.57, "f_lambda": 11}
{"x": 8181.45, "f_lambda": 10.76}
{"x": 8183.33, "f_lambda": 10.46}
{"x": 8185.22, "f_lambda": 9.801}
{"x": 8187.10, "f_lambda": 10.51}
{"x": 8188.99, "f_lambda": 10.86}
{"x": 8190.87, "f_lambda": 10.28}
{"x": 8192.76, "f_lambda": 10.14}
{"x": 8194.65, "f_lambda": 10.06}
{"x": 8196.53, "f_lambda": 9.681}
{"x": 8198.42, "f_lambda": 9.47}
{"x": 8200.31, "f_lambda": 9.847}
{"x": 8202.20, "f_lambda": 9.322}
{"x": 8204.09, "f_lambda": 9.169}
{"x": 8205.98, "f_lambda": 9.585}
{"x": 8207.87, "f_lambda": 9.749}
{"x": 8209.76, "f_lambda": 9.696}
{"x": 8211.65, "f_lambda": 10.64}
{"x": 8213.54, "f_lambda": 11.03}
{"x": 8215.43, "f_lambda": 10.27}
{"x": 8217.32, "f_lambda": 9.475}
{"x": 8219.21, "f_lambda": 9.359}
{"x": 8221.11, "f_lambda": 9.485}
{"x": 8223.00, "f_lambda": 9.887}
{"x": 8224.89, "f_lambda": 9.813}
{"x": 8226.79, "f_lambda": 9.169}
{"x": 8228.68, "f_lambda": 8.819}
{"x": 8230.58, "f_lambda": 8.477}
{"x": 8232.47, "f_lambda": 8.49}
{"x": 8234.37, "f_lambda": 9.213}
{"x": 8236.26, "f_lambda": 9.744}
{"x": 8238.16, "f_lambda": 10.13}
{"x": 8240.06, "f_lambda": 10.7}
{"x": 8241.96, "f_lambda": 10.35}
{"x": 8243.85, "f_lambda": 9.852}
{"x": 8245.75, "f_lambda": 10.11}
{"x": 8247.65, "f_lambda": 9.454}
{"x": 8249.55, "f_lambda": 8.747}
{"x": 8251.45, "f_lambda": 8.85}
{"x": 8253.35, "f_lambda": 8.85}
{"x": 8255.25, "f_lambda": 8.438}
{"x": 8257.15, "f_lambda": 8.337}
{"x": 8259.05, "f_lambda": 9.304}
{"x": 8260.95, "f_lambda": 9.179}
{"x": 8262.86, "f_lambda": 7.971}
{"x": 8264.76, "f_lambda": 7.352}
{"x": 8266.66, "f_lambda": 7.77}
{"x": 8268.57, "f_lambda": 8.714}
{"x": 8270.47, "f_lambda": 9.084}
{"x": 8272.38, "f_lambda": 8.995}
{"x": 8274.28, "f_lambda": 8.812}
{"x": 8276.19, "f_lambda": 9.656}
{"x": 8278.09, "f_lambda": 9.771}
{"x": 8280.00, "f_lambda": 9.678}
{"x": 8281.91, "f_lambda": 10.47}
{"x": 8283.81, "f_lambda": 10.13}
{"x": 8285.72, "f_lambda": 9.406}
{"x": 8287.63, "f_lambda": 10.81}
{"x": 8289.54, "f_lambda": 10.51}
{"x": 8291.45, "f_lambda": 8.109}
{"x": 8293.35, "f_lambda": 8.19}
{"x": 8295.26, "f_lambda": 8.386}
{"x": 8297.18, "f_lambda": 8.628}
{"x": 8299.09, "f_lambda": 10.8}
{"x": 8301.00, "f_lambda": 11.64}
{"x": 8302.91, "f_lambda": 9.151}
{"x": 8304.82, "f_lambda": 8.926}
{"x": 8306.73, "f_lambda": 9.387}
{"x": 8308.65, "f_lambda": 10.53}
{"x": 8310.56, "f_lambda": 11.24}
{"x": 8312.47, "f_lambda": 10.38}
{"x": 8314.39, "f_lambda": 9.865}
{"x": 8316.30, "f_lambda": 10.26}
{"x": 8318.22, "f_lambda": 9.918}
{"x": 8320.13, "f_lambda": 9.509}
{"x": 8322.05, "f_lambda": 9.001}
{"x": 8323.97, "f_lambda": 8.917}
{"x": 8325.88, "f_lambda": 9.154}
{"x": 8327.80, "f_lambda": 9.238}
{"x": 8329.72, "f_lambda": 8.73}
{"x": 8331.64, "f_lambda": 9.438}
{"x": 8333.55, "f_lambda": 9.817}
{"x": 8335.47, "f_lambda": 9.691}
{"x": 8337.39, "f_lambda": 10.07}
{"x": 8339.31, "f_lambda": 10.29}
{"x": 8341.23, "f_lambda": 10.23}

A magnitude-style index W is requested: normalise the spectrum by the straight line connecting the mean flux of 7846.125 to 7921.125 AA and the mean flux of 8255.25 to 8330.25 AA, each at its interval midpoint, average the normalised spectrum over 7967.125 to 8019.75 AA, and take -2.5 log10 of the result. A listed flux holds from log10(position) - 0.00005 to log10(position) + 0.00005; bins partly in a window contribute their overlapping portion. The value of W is 0.15 mag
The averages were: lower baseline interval 10.2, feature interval 8.73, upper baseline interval 9.37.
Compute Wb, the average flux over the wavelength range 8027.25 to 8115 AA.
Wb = 9.52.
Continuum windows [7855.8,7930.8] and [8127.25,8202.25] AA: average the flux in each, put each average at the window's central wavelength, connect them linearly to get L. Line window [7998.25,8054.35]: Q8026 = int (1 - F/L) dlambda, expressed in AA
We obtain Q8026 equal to 8.4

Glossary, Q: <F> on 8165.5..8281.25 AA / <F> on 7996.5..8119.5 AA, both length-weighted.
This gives 1.03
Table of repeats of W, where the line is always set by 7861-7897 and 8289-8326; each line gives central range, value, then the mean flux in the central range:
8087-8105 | 0.068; 9.25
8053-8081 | 0.008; 9.81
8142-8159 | -0.145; 11.2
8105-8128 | -0.059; 10.4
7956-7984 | 0.042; 9.6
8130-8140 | -0.051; 10.3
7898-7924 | -0.056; 10.6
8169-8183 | -0.040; 10.1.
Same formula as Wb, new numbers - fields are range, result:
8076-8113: 9.68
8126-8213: 10.3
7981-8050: 8.7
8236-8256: 9.57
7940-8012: 9.22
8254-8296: 9.05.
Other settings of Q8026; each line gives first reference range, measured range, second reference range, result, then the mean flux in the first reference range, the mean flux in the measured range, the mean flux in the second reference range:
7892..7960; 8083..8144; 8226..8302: -1.9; 10.1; 9.95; 9.28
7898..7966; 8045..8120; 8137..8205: 4.2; 10.1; 9.71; 10.4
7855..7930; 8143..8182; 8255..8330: -4.0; 10.2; 10.6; 9.37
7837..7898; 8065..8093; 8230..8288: 0.0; 9.93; 9.56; 9.24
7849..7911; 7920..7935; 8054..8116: -0.4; 10.1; 10.3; 9.76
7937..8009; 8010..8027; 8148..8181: 1.9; 9.3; 8.55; 10.5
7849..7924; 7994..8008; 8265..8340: 2.1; 10.3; 8.57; 9.54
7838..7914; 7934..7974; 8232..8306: -0.1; 9.94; 9.83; 9.31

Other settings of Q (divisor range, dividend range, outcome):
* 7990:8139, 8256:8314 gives 1.00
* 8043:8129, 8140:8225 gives 1.06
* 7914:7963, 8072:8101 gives 0.91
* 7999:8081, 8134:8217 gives 1.13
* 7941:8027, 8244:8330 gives 1.03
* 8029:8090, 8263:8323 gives 1.02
